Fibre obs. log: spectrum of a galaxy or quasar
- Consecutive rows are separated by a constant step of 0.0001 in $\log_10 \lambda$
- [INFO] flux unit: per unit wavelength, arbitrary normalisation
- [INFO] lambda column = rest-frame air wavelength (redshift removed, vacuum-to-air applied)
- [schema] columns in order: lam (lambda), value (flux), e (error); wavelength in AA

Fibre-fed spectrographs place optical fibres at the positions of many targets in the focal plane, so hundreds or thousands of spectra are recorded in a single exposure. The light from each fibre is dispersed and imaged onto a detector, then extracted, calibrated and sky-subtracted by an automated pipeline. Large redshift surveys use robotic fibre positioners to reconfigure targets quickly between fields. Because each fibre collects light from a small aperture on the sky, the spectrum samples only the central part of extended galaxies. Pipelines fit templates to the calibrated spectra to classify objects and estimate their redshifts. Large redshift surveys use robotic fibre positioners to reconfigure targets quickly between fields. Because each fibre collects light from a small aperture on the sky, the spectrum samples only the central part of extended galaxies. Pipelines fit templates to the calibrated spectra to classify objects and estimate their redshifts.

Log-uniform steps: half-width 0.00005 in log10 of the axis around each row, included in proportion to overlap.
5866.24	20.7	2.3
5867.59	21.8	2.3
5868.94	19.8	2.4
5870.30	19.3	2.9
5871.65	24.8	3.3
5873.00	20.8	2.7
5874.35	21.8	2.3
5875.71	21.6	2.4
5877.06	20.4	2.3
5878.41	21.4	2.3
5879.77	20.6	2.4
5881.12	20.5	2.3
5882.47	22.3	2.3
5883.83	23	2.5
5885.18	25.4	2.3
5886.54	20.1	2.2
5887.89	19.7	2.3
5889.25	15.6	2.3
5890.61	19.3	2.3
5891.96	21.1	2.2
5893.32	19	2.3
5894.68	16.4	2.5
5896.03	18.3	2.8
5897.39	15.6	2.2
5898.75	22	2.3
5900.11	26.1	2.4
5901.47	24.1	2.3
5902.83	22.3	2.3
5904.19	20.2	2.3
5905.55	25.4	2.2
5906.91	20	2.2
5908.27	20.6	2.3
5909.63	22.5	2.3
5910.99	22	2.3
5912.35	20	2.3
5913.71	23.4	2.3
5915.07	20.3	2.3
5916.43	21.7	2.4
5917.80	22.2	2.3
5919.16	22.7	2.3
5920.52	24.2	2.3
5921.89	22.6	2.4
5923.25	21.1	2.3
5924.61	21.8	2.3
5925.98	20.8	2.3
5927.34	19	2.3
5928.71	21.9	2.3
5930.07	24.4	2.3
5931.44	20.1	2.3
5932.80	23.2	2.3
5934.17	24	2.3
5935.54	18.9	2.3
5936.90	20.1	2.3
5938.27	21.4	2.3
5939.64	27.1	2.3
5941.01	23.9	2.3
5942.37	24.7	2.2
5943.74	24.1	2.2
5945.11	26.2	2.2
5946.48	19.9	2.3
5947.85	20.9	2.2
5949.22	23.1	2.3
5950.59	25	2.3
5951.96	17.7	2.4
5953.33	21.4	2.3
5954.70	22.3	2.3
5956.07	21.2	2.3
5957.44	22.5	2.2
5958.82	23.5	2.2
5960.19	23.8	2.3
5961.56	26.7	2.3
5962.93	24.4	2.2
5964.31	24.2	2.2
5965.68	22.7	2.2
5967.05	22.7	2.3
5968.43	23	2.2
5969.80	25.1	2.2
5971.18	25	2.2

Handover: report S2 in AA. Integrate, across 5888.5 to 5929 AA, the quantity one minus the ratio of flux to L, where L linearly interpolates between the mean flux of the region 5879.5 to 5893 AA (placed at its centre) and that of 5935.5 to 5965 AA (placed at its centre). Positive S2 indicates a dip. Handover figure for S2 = 0.85 AA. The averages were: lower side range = 20.7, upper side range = 23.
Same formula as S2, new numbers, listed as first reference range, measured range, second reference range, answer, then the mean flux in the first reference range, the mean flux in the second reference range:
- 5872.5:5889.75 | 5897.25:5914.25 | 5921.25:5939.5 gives -0.5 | 21.1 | 21.7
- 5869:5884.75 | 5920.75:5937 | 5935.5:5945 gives 1.0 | 21.5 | 23.4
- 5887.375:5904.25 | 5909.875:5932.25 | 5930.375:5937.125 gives -0.8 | 20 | 21.5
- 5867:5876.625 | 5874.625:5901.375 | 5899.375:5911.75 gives 1.7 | 21.4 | 22.6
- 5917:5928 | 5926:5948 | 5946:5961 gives -0.6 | 21.8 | 22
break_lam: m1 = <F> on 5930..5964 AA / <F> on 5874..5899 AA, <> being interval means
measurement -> 1.13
